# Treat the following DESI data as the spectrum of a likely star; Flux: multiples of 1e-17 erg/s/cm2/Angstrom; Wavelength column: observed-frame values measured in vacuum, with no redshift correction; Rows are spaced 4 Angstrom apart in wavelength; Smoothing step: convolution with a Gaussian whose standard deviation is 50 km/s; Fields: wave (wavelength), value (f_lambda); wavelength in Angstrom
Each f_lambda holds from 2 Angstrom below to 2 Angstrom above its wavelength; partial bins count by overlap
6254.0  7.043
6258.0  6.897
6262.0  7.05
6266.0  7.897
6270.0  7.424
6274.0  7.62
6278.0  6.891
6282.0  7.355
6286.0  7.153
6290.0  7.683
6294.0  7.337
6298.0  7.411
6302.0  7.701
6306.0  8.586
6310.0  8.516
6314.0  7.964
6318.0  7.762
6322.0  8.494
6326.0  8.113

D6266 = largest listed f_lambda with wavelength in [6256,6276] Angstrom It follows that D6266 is 7.897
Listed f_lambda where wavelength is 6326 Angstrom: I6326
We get 8.113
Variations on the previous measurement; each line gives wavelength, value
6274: 7.62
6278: 6.891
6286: 7.153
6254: 7.043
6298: 7.411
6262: 7.05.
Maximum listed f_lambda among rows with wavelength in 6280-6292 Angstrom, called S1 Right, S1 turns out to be 7.683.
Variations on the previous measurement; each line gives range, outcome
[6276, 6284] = 7.355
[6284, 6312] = 8.586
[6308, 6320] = 8.516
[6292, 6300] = 7.411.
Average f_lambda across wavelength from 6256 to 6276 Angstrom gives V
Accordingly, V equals 7.38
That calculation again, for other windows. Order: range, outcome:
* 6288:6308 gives 7.74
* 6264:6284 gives 7.44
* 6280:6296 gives 7.38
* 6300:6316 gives 8.19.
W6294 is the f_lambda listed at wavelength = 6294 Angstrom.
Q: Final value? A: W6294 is 7.337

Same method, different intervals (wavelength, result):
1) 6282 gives 7.355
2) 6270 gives 7.424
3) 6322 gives 8.494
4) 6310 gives 8.516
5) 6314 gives 7.964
